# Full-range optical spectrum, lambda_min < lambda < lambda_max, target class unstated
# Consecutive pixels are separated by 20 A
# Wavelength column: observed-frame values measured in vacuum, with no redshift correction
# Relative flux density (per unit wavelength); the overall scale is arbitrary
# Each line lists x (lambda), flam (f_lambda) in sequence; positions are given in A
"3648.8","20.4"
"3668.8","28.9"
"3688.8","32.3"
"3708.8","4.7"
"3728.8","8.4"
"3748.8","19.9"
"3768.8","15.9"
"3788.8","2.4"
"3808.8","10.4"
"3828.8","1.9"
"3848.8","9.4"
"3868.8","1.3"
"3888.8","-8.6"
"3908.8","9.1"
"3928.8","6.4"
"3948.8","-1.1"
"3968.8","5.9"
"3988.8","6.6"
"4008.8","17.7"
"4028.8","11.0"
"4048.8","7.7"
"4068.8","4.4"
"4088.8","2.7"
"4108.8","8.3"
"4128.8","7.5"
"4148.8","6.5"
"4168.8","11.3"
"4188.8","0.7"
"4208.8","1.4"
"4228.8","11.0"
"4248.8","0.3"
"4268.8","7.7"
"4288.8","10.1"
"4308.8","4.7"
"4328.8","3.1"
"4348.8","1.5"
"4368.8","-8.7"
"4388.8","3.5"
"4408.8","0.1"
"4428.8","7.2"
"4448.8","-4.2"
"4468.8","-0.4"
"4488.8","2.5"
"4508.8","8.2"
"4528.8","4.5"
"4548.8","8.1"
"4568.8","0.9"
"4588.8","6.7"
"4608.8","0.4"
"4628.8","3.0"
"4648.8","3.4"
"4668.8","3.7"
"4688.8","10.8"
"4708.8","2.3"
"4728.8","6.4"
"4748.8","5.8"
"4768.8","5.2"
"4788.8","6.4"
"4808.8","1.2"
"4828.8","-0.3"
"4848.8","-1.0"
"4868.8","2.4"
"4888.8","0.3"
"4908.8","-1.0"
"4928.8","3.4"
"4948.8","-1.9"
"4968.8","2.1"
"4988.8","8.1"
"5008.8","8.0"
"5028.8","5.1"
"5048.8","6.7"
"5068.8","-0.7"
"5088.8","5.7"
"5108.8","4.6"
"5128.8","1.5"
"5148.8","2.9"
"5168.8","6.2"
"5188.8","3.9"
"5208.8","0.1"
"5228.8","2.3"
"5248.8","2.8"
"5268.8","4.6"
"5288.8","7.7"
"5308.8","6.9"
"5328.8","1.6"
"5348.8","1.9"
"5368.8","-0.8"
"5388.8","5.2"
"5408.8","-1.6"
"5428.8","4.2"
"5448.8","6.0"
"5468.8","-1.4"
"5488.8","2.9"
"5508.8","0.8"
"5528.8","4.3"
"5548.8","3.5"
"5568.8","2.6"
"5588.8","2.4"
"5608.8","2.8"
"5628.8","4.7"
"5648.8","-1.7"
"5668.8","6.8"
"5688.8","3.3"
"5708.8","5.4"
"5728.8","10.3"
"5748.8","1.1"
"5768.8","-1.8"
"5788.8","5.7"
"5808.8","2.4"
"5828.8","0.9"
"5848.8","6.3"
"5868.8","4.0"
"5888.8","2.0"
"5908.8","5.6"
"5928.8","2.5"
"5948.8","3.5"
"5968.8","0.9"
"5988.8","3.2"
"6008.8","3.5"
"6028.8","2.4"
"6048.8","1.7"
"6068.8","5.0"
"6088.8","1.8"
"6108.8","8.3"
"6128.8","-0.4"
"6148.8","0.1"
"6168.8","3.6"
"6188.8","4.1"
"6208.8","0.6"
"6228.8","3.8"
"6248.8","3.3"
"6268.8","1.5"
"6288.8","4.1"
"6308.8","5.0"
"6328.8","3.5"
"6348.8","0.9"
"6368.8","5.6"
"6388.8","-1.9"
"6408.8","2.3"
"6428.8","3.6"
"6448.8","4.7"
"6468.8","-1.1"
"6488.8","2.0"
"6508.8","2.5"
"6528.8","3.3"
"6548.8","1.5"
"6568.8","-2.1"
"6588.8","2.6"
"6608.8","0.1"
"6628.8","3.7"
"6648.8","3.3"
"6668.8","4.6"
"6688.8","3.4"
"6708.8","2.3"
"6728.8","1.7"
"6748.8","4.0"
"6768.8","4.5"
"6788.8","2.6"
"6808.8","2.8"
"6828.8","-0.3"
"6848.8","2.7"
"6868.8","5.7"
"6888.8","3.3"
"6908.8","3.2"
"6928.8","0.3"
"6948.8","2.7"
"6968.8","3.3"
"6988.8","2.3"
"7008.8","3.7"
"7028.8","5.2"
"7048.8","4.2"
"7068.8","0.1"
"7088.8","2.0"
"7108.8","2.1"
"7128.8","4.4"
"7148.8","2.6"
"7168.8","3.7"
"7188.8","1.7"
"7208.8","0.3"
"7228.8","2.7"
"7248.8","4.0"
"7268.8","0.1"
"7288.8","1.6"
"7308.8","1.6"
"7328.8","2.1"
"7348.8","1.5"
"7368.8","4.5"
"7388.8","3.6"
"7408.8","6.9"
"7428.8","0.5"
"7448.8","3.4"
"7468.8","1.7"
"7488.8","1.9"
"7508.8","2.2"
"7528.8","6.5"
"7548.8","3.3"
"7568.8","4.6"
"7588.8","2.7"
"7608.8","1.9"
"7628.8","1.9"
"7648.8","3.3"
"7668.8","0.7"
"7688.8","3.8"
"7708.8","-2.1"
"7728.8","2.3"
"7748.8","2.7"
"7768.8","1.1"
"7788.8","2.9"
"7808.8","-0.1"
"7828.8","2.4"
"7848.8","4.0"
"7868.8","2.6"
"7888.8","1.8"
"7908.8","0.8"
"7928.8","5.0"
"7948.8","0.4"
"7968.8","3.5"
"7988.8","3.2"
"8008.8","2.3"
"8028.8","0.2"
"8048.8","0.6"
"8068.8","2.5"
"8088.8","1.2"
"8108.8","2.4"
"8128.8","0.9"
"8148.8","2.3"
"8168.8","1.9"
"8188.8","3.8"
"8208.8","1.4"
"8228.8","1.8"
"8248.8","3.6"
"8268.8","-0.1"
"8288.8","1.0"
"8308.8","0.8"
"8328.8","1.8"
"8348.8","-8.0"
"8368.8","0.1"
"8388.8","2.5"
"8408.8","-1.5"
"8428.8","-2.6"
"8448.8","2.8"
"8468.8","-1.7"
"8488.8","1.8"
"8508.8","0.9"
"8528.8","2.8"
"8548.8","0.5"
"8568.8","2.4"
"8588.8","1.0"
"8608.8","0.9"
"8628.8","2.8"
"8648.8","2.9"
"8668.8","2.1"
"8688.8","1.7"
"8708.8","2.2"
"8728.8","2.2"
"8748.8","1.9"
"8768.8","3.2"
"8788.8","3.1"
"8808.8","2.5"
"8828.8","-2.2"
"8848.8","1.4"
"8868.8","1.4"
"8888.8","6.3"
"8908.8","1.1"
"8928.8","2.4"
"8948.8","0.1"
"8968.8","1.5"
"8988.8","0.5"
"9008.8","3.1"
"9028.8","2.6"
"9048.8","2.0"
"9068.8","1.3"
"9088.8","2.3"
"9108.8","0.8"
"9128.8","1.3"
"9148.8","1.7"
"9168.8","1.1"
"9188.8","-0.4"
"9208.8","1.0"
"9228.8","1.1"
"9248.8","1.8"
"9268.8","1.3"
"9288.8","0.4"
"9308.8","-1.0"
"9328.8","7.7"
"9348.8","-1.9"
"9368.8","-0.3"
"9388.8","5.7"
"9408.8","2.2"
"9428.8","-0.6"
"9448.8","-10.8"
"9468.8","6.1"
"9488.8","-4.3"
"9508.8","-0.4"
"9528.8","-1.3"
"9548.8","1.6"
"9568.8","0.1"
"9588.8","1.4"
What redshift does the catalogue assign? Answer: 1.540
